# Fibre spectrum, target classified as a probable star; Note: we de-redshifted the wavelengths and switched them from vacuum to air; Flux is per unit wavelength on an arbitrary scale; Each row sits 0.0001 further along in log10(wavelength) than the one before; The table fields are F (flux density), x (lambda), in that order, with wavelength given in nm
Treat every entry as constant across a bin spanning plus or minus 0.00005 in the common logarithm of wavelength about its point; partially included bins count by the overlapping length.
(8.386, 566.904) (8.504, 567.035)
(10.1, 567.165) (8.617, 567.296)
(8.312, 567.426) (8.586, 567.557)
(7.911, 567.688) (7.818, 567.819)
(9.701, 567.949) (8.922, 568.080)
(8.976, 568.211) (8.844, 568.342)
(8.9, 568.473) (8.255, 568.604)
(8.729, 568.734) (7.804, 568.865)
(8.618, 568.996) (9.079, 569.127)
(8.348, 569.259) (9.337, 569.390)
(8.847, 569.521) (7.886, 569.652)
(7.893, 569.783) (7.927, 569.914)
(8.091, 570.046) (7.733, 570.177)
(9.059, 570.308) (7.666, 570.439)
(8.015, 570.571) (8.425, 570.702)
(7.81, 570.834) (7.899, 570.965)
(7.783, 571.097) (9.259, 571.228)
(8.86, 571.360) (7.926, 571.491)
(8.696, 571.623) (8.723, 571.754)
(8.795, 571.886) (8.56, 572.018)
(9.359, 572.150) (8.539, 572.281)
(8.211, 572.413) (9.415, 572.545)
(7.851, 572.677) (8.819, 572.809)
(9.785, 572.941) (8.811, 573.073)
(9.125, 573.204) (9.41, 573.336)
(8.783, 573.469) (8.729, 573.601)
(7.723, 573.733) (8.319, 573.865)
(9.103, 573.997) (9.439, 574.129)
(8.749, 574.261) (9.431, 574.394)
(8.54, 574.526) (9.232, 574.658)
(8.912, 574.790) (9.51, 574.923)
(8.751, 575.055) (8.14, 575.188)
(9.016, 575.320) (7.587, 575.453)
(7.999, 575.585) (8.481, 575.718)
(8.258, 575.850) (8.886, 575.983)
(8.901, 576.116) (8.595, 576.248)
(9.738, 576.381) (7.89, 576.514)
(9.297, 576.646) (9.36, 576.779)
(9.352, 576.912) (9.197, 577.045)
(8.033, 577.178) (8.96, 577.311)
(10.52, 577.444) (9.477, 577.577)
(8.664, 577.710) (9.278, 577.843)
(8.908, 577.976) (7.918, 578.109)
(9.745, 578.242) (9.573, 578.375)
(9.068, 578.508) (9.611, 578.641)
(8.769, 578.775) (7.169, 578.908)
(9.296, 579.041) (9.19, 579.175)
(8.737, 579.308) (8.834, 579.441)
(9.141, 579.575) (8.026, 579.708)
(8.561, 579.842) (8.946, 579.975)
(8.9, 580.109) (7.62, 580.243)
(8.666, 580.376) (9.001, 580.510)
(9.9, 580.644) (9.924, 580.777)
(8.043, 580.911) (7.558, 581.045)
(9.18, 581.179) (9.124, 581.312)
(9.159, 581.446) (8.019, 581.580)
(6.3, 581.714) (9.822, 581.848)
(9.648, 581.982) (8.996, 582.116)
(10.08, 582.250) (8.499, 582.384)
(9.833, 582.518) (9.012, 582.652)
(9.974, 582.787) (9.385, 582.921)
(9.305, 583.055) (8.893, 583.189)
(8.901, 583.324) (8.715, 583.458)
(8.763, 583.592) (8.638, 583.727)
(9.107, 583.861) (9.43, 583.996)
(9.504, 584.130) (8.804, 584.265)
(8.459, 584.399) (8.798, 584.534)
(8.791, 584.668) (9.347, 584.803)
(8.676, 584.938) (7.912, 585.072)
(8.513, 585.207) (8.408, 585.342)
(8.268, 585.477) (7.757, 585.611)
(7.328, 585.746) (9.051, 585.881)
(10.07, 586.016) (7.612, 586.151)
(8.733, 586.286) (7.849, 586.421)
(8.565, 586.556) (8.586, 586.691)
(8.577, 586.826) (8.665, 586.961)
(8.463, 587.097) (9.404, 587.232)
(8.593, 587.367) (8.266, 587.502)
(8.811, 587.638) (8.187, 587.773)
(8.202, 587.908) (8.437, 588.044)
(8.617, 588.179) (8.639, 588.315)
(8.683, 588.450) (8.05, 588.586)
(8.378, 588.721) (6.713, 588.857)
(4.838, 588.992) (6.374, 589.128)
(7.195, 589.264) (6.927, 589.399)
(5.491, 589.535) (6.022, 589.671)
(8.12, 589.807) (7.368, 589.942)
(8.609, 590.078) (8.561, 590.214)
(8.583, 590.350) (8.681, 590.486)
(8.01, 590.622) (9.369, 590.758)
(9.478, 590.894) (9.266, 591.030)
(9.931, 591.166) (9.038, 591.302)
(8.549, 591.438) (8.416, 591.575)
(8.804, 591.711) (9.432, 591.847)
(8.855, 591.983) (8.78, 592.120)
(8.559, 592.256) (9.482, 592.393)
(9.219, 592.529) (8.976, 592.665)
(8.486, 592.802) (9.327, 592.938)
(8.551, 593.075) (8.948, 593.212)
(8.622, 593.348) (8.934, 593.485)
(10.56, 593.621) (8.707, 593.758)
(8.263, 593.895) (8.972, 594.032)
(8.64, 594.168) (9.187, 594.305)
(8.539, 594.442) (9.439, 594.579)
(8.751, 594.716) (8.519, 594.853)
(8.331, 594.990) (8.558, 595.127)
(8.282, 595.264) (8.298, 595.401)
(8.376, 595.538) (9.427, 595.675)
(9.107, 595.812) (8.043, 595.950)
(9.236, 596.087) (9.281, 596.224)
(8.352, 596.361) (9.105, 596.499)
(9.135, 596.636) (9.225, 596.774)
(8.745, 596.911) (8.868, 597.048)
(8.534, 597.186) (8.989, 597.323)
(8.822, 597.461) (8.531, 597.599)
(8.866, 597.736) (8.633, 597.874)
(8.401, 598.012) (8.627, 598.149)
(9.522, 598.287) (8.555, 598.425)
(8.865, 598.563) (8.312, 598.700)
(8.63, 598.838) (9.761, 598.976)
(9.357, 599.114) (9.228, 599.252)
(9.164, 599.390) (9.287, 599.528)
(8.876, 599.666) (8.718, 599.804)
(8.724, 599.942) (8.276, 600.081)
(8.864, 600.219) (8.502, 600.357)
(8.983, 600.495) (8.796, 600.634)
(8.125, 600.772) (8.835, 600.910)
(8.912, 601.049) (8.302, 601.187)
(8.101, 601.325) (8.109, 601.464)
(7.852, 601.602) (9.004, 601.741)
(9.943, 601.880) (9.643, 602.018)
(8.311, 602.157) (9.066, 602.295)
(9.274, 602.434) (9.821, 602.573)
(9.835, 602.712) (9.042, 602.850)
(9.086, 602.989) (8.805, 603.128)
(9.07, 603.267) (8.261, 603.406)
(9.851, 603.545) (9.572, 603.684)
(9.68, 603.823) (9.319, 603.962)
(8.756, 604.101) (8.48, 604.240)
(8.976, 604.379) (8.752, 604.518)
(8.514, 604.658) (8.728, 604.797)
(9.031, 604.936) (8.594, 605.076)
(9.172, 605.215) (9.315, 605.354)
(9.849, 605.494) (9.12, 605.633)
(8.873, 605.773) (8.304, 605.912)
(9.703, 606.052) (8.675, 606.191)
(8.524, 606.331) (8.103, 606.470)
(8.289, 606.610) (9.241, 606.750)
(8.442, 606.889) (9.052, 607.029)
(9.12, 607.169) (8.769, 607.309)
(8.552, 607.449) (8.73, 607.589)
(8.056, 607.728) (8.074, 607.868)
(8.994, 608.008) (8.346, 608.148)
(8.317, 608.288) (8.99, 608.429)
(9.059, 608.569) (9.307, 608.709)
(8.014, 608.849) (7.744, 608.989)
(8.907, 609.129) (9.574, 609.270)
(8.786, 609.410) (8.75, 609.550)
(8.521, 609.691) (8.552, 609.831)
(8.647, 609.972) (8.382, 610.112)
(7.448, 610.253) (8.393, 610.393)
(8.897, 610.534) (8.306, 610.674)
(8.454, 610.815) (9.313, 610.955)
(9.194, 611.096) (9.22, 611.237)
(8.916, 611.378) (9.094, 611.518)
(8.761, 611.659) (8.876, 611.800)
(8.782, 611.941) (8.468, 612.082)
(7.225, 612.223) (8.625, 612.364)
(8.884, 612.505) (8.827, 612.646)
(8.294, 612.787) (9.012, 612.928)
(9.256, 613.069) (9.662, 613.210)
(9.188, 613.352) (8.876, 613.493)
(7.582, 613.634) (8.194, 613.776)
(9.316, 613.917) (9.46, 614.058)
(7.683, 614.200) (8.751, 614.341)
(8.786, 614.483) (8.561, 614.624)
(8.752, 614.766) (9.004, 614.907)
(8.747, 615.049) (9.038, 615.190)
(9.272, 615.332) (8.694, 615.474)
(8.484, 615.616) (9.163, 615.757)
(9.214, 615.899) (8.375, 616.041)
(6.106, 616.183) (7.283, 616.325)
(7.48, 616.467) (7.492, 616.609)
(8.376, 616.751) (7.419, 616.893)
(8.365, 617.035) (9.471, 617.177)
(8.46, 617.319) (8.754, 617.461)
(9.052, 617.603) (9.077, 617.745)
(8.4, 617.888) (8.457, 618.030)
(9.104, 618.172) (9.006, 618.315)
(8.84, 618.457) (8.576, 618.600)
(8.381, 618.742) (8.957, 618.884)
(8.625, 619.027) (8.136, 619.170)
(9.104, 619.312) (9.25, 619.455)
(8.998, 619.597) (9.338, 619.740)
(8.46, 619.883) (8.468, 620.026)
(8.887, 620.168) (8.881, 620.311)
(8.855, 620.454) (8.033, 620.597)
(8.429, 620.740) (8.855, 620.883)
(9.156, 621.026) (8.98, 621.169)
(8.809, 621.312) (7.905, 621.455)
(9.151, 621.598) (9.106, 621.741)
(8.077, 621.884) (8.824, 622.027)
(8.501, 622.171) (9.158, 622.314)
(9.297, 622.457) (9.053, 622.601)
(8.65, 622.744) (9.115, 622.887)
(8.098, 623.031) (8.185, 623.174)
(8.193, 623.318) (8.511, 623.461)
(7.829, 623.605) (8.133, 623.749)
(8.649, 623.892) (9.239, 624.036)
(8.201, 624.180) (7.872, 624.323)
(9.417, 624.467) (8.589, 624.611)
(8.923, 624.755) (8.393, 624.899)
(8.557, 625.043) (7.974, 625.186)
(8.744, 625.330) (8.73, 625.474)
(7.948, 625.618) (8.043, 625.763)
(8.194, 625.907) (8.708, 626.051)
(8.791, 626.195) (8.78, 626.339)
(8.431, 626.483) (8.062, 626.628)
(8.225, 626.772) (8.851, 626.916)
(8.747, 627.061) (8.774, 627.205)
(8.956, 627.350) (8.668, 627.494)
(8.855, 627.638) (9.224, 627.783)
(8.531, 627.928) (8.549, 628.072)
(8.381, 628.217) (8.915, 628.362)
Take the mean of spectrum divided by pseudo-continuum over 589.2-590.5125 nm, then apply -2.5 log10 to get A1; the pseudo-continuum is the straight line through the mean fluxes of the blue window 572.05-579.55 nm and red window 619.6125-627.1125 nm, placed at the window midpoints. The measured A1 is 0.17 mag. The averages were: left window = 8.88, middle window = 7.52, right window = 8.6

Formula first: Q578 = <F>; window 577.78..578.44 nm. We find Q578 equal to 9.09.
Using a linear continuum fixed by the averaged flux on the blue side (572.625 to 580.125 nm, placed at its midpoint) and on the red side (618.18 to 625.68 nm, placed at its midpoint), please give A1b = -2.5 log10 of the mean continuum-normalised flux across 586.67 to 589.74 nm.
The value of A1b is 0.13 mag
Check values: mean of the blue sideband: 8.86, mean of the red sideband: 8.66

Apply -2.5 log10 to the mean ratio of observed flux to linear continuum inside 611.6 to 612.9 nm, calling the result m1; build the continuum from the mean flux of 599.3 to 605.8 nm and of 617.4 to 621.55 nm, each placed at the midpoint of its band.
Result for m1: 0.04 mag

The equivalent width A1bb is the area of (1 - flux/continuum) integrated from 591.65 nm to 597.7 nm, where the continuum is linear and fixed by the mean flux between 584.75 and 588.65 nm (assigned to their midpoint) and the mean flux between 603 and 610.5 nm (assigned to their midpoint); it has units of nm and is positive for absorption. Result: -0.18 nm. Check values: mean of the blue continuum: 8.49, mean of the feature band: 8.86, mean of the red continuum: 8.78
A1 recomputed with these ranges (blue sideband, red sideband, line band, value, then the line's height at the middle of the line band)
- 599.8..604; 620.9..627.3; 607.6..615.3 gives 0.011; 8.78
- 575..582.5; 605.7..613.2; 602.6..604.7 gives -0.046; 8.71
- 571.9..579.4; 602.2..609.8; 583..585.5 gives 0.008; 8.87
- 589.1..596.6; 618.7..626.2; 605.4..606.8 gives -0.031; 8.62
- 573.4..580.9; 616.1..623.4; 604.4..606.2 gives -0.038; 8.68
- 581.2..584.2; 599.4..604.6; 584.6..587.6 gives 0.063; 9.03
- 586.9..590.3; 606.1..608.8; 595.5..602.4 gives -0.068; 8.29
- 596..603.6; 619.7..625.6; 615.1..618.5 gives 0.028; 8.7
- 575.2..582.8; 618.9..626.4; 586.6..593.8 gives 0.049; 8.81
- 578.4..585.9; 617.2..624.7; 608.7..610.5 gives 0.027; 8.73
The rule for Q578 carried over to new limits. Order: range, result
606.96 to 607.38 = 8.97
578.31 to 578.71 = 9.41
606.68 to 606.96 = 8.85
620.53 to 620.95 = 8.44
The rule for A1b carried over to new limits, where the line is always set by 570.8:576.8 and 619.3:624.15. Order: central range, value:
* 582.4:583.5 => -0.062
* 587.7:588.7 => 0.039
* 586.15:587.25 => 0.026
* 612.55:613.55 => -0.038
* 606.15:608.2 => 0.013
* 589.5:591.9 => 0.031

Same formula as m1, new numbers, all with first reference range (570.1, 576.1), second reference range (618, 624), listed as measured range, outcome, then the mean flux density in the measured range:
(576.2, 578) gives -0.057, 9.1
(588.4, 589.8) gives 0.246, 6.9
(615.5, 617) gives 0.094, 7.97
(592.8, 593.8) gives -0.050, 9.06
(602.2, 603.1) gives -0.076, 9.3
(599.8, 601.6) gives 0.018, 8.53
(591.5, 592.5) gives -0.032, 8.91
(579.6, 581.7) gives -0.002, 8.66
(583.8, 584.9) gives -0.046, 9.02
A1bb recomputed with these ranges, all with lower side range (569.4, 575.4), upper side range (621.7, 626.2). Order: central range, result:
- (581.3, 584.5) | -0.15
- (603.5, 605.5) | -0.12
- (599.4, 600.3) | -0.02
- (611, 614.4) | -0.08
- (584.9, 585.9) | 0.05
